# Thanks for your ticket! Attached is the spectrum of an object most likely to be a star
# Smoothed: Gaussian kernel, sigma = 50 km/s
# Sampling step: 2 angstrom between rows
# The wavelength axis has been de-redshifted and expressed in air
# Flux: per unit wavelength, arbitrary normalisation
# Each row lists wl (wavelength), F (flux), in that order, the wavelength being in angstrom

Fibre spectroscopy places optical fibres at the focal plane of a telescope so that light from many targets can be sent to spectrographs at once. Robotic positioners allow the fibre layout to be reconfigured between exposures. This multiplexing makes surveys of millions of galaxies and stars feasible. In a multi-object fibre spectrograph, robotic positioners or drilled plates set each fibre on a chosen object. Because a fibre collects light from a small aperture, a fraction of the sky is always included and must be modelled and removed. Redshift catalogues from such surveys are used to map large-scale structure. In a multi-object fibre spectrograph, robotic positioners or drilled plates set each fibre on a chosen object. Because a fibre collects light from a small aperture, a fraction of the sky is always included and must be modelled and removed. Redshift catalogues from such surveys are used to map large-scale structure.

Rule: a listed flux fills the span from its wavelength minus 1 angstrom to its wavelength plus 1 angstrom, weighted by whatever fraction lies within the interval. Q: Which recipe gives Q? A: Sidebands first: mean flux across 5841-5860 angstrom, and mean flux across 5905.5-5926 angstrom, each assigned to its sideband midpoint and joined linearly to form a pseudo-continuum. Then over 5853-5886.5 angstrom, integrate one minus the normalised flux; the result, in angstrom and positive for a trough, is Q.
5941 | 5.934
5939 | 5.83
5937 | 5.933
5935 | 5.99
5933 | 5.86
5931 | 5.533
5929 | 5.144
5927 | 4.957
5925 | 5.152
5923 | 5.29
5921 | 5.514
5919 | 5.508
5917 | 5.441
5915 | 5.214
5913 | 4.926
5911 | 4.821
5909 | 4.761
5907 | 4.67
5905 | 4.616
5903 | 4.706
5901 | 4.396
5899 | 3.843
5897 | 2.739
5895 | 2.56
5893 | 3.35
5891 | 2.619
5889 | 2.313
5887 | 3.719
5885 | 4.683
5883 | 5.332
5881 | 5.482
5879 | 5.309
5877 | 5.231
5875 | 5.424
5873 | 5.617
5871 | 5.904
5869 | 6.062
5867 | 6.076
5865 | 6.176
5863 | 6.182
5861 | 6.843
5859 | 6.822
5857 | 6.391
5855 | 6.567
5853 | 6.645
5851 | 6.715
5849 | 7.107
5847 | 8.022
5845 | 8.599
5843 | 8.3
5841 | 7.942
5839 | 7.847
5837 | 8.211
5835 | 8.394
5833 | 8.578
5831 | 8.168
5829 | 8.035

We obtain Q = 4.0 angstrom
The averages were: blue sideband 7.28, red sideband 5.12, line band 5.87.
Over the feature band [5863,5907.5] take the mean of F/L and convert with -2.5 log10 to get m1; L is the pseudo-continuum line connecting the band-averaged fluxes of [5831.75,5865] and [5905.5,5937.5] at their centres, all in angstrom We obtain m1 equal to 0.35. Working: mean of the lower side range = 7.41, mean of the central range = 4.62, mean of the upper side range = 5.27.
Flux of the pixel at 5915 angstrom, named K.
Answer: 5.214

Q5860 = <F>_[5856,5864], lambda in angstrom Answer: 6.56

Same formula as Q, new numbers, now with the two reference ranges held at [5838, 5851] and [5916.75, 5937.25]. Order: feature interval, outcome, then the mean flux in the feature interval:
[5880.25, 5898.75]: 8.32 angstrom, 3.63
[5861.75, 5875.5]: 2.33 angstrom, 5.95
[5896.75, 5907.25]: 3.32 angstrom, 4.23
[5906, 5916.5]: 1.80 angstrom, 4.91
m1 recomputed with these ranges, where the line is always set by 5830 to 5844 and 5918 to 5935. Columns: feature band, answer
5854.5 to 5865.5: 0.152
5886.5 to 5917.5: 0.451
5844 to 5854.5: 0.065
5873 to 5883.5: 0.272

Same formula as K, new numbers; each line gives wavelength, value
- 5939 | 5.83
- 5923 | 5.29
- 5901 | 4.396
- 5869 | 6.062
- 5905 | 4.616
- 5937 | 5.933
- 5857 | 6.391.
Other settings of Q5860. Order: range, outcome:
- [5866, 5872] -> 6.01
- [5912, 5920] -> 5.27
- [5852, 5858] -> 6.53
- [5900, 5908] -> 4.6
